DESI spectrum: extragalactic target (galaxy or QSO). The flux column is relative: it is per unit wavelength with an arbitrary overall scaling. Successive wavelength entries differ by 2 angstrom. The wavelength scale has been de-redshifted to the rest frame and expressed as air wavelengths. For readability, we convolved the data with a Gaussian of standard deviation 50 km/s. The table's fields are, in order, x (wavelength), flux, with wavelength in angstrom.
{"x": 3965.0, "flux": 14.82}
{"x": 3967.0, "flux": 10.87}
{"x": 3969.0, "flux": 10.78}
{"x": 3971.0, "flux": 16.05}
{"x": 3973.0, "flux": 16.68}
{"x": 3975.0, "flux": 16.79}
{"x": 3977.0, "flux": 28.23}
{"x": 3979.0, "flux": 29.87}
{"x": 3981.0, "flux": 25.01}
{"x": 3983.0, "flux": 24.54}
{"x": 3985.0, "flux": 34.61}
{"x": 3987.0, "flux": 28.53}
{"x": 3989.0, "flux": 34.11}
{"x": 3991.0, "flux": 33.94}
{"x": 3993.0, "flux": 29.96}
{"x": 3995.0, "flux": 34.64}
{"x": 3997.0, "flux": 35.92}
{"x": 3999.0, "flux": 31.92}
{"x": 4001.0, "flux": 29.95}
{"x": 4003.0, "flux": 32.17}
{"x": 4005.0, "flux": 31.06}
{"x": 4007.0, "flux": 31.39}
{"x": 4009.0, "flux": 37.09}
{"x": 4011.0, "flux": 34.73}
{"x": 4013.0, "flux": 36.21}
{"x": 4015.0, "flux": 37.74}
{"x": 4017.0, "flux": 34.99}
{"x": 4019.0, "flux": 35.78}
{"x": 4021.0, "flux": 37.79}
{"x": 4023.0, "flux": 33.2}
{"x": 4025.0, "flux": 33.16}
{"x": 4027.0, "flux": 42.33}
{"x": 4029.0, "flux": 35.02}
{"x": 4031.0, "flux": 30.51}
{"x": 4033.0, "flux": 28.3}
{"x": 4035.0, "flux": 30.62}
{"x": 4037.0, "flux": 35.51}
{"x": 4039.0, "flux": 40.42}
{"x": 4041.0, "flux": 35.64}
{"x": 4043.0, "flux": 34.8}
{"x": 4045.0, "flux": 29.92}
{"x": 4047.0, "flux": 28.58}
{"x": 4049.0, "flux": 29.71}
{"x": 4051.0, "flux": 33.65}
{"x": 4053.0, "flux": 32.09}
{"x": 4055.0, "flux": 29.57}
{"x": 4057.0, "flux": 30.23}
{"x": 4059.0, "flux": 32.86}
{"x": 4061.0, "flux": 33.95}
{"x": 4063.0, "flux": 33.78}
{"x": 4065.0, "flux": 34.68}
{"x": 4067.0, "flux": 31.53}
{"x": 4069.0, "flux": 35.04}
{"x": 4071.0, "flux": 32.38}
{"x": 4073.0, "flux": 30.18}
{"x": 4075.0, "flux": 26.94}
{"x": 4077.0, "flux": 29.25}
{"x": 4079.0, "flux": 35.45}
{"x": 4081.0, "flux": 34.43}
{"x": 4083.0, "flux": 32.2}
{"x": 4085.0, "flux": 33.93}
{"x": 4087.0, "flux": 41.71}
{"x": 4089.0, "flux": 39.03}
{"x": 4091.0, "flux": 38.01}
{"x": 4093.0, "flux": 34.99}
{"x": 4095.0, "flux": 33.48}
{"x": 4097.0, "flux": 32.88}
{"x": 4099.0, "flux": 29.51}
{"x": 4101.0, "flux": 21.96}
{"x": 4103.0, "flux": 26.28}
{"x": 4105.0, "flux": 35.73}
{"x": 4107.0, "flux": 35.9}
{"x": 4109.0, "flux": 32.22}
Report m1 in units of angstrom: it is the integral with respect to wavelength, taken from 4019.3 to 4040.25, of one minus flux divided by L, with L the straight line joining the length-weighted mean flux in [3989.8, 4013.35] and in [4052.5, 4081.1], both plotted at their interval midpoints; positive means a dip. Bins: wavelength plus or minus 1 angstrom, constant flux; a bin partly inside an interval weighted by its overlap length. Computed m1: -1.30 angstrom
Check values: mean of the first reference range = 33.2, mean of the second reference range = 32.1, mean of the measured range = 34.7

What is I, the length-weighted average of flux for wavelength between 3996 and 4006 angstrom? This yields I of 32.2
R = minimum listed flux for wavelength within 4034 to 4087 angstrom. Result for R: 26.94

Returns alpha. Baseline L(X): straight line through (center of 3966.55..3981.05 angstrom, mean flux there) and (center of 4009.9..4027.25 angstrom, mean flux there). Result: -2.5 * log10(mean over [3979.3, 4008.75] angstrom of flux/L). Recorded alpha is -0.18 mag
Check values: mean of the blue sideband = 19.2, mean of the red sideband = 36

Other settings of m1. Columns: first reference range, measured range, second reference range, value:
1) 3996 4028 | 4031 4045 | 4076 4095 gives 0.5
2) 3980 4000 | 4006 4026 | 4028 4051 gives -2.0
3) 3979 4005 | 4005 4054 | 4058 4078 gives -3.8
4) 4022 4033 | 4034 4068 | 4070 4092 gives 1.3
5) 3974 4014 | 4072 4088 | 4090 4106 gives -0.8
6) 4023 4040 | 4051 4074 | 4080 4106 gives 1.0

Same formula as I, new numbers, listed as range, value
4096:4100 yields 31.2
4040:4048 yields 32.2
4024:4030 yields 36.8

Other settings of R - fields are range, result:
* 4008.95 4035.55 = 28.3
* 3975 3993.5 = 16.79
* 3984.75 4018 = 28.53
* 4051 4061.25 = 29.57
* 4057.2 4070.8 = 31.53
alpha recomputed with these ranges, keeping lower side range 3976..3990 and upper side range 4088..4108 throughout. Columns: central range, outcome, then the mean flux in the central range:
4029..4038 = -0.029 mag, 31.7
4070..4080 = 0.043 mag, 30.8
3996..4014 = -0.118 mag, 33.4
